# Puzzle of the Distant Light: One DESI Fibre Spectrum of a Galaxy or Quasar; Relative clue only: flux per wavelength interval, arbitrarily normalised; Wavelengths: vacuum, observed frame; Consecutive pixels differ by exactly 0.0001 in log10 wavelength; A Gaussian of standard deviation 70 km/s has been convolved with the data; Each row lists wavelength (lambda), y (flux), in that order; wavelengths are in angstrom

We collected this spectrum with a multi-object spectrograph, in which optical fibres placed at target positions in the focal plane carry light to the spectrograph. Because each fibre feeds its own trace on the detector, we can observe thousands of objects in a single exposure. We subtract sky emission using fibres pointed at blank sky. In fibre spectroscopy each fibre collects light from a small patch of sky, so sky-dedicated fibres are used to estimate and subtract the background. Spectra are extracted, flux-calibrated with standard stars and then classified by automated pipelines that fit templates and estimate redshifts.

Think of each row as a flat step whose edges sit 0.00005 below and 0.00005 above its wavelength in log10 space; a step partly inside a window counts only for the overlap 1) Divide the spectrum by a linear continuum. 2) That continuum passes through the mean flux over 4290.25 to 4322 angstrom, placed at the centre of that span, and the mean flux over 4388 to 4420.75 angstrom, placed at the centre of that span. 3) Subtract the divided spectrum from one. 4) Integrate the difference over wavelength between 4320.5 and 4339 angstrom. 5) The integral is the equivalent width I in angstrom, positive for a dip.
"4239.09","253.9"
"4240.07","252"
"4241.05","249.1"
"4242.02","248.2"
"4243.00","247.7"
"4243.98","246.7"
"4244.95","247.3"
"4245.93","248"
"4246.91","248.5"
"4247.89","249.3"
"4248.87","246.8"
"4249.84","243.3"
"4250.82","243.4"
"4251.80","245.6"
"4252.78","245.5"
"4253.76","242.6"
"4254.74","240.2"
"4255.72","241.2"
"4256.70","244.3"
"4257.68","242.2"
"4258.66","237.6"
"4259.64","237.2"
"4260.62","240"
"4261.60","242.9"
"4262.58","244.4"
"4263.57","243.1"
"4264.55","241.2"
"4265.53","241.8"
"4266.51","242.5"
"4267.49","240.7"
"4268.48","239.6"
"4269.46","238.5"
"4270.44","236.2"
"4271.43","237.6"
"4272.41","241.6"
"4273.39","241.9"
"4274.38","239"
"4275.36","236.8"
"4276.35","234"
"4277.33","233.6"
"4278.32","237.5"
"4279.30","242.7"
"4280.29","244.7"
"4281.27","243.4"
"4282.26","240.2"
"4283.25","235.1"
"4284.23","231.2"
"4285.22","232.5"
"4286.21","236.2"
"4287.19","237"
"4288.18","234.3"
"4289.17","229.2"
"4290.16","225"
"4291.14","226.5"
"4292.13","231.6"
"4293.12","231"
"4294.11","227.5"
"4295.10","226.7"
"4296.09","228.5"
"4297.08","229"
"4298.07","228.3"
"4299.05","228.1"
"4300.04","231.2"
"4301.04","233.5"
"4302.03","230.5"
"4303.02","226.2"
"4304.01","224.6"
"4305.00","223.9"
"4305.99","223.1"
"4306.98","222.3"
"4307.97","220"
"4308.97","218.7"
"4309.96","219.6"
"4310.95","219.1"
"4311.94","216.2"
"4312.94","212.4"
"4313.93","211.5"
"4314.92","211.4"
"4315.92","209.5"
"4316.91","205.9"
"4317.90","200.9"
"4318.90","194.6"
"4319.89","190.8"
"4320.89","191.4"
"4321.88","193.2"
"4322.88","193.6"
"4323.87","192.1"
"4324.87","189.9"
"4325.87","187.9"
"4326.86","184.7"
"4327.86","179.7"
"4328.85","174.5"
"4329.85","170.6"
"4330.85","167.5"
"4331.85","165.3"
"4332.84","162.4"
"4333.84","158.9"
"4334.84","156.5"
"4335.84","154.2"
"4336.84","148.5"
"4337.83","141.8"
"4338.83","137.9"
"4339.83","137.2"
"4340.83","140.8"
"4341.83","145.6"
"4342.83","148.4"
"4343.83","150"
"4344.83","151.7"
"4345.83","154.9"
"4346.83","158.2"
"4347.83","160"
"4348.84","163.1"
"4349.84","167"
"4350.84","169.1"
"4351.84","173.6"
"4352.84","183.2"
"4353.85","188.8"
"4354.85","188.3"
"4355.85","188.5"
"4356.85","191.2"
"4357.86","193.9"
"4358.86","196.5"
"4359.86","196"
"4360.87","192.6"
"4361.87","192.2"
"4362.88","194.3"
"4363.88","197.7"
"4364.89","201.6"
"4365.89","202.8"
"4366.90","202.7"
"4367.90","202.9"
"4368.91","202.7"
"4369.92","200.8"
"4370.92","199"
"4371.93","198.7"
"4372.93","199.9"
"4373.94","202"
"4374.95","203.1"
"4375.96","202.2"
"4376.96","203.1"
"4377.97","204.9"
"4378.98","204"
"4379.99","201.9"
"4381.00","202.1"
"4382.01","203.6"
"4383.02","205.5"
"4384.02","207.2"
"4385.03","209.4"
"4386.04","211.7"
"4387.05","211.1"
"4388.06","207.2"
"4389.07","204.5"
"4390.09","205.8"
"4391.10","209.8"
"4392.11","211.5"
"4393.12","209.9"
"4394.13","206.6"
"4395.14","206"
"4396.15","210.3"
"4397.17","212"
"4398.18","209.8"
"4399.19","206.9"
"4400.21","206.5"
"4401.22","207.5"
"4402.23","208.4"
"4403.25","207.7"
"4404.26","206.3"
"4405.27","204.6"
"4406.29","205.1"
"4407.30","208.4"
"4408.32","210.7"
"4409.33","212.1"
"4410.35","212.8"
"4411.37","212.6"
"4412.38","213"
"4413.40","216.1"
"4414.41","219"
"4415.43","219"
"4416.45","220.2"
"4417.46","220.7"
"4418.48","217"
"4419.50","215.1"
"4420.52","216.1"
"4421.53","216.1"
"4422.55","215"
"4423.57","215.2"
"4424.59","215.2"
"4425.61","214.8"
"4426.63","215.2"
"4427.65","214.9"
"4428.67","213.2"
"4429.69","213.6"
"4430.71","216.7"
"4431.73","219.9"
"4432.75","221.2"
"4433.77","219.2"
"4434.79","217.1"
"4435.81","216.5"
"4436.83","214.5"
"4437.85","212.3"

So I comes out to 3.9 angstrom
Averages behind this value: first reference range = 219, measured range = 172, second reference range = 211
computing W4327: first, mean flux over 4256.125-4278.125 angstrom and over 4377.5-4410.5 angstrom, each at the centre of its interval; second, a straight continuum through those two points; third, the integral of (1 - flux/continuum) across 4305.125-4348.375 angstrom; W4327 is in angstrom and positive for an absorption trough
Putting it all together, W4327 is 8.46 angstrom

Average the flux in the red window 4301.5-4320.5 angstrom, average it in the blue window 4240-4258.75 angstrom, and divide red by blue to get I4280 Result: 0.9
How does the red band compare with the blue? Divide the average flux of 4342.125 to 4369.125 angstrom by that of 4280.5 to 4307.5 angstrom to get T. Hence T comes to 0.8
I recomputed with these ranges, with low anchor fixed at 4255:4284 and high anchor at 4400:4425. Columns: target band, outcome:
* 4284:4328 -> 3.1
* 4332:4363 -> 8.0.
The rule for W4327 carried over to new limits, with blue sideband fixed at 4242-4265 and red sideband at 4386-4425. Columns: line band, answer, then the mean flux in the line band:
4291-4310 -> 0.6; 227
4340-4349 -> 2.9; 151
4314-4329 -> 2.3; 194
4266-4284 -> 0.0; 239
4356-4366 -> 1.2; 195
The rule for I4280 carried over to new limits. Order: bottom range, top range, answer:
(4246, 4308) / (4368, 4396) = 0.87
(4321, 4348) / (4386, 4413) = 1.28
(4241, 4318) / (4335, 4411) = 0.82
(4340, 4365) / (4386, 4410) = 1.19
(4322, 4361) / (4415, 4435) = 1.28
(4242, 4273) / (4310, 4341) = 0.75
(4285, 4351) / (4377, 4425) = 1.08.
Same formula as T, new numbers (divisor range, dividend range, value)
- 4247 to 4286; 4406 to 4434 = 0.90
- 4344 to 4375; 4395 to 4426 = 1.14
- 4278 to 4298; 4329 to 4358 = 0.70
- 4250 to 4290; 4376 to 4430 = 0.88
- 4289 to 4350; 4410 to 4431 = 1.12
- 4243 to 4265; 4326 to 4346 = 0.64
